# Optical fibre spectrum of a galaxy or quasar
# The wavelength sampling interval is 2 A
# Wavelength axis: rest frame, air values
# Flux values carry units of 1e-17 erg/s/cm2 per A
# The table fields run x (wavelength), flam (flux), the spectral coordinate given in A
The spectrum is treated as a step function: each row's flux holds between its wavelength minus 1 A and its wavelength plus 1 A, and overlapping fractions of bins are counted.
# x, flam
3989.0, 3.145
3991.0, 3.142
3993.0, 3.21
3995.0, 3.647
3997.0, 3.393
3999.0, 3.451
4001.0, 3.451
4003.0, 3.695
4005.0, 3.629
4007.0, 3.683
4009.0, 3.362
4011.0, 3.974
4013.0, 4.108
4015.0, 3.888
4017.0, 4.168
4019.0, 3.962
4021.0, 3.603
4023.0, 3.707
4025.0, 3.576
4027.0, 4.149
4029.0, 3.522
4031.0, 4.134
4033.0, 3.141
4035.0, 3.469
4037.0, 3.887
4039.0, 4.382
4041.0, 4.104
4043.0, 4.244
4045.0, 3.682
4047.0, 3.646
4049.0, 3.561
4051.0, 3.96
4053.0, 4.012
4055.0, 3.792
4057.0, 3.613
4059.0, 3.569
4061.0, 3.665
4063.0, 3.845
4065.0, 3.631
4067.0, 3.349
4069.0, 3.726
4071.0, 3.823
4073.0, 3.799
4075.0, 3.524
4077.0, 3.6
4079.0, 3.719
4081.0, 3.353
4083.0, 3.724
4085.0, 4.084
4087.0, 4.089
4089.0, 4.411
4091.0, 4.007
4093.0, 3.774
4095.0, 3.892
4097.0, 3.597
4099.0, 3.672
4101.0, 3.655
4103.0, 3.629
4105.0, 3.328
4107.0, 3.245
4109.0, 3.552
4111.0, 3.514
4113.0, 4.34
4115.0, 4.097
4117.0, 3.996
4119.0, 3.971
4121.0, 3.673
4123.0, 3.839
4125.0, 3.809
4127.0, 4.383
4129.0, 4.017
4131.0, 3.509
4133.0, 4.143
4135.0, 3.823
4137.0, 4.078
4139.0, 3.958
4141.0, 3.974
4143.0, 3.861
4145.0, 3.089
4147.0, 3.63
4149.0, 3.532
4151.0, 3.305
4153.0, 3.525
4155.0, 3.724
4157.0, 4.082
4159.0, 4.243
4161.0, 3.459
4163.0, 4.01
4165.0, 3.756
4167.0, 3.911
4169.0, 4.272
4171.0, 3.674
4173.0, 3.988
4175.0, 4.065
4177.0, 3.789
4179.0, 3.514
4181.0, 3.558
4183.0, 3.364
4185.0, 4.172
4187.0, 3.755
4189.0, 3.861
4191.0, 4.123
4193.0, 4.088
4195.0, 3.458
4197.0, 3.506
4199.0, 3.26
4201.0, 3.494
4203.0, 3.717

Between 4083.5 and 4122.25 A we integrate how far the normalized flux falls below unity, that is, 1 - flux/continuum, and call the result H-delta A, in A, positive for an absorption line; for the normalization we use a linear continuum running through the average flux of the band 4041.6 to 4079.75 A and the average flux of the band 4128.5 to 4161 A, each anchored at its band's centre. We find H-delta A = -0.7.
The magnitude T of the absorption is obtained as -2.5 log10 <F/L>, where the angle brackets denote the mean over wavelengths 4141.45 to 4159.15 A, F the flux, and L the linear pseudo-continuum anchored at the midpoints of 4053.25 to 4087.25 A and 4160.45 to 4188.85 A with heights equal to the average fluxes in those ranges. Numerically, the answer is 0.04 mag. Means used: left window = 3.7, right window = 3.81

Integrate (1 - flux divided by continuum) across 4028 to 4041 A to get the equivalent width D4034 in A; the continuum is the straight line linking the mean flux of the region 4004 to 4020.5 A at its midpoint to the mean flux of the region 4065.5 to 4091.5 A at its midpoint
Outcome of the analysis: 0.1 A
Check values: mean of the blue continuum 3.84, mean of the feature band 3.78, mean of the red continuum 3.78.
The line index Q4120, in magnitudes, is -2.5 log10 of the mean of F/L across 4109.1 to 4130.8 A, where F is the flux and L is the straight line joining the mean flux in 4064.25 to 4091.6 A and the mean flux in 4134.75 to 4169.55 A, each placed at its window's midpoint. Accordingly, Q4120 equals -0.04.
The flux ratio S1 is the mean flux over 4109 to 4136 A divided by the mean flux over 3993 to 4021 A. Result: 1.06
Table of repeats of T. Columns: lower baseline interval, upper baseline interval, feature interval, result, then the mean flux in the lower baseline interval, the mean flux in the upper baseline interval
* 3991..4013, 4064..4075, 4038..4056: -0.09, 3.56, 3.65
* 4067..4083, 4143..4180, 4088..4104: -0.05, 3.64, 3.76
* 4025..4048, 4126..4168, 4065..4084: 0.06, 3.84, 3.81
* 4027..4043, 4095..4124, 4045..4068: 0.04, 3.85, 3.73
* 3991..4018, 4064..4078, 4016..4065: -0.05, 3.65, 3.64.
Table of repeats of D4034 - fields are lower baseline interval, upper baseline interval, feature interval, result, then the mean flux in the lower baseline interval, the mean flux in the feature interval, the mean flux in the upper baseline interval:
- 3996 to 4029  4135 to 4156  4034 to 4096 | -1.6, 3.73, 3.8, 3.67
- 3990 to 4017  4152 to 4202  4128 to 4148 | -0.3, 3.61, 3.81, 3.79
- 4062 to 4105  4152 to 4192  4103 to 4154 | 0.4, 3.75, 3.76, 3.84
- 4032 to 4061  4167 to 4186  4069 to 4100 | 0.0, 3.79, 3.8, 3.83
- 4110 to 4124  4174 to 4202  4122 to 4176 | -0.2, 3.92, 3.84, 3.71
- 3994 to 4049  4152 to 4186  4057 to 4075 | 0.6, 3.76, 3.66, 3.83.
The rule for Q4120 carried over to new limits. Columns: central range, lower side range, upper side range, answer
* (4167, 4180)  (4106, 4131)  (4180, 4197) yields -0.03 mag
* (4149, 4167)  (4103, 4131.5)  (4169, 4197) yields 0.01 mag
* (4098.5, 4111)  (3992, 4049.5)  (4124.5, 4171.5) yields 0.09 mag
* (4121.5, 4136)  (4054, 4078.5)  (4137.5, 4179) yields -0.05 mag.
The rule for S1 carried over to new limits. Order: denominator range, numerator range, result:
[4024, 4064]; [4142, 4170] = 0.99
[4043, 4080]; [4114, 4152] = 1.03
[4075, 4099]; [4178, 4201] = 0.97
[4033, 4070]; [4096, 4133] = 1.00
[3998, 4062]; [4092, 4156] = 0.99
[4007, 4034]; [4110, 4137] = 1.04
